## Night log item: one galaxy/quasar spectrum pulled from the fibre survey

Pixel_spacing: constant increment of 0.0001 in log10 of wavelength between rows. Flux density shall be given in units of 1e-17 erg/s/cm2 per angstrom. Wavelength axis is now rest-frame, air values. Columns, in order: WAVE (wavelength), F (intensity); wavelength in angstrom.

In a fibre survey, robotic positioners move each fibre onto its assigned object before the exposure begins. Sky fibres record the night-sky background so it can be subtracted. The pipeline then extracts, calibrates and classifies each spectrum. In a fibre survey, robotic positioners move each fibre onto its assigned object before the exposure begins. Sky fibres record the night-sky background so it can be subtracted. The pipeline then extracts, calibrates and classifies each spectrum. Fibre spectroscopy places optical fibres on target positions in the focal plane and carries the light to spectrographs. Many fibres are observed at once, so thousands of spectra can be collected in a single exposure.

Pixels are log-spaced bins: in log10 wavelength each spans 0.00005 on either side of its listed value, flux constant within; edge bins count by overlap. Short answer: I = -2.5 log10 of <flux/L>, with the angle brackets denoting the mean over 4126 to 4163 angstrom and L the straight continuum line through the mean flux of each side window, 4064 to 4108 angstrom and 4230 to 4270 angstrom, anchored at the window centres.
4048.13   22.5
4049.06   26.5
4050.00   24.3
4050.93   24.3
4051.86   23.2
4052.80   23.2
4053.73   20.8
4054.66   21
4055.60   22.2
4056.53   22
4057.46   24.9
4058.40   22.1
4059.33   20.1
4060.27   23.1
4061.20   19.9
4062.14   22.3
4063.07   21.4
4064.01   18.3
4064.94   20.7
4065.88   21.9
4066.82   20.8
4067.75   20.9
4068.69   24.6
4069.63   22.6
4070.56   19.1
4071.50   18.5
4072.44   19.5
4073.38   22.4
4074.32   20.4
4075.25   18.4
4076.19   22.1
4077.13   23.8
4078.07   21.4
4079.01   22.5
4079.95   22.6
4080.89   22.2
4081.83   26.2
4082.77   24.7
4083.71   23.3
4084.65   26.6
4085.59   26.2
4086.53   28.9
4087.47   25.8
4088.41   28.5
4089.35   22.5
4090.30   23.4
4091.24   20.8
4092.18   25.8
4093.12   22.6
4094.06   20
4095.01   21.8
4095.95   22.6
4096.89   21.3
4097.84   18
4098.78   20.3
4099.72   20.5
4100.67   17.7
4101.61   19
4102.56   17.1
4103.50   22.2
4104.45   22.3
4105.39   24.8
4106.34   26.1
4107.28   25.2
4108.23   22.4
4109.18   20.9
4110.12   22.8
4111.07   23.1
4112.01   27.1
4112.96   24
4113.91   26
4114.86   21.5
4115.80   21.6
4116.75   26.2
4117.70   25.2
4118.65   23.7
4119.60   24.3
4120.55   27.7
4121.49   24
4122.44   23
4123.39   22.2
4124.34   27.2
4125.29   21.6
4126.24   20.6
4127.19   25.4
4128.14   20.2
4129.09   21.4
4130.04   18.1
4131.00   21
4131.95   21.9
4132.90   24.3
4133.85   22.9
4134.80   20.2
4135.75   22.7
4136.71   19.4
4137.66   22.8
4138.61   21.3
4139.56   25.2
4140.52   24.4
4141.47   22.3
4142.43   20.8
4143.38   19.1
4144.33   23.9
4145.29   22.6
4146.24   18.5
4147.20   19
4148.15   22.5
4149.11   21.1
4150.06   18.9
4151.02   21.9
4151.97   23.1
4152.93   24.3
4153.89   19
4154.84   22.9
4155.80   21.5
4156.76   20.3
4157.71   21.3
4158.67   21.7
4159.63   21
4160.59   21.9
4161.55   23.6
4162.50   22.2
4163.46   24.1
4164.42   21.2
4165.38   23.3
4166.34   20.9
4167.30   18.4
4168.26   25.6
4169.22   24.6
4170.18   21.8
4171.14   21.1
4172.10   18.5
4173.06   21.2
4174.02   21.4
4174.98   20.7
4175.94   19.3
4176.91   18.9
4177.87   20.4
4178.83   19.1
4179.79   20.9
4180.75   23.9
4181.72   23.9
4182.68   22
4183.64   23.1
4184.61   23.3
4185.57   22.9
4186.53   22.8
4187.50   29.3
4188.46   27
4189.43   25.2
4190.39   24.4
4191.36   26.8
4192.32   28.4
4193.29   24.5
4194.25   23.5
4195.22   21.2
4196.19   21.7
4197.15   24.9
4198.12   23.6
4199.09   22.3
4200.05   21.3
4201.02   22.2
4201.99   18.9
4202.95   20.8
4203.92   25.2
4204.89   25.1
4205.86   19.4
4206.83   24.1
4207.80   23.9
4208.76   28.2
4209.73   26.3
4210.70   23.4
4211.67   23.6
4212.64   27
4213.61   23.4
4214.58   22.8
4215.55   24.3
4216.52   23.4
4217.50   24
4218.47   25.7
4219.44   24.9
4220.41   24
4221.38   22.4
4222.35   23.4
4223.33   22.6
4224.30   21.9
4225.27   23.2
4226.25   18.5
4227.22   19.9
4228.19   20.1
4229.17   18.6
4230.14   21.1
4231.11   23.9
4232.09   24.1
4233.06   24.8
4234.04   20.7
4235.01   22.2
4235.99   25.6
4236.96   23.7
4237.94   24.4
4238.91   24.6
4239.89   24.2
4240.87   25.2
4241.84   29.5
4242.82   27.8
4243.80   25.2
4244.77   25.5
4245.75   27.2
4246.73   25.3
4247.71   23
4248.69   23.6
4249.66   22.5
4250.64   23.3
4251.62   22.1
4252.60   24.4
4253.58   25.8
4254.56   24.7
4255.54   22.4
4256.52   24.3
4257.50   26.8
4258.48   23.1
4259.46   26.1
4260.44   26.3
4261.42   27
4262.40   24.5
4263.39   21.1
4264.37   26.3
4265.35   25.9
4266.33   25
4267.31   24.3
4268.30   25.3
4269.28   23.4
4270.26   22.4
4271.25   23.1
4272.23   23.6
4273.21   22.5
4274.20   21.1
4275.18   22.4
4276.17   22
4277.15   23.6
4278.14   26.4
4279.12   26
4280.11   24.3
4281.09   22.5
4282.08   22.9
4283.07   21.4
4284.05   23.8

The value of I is 0.07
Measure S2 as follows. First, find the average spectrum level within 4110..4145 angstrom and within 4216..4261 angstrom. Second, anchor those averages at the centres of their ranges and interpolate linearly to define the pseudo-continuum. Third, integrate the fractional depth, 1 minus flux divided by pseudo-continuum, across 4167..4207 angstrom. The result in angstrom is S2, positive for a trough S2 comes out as 1.2 angstrom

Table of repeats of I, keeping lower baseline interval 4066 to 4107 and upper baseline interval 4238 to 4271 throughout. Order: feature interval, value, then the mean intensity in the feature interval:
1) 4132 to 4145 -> 0.041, 22.2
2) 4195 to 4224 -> 0.030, 23.5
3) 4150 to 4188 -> 0.076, 21.9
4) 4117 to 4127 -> -0.055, 24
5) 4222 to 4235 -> 0.125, 21.7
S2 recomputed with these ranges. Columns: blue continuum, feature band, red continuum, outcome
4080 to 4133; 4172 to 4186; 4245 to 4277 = 1.3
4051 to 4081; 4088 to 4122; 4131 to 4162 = -1.9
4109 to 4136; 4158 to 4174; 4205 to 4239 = 0.9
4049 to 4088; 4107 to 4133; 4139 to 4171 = -1.3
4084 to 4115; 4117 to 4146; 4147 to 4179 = -0.6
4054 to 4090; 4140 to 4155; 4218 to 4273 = 1.0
